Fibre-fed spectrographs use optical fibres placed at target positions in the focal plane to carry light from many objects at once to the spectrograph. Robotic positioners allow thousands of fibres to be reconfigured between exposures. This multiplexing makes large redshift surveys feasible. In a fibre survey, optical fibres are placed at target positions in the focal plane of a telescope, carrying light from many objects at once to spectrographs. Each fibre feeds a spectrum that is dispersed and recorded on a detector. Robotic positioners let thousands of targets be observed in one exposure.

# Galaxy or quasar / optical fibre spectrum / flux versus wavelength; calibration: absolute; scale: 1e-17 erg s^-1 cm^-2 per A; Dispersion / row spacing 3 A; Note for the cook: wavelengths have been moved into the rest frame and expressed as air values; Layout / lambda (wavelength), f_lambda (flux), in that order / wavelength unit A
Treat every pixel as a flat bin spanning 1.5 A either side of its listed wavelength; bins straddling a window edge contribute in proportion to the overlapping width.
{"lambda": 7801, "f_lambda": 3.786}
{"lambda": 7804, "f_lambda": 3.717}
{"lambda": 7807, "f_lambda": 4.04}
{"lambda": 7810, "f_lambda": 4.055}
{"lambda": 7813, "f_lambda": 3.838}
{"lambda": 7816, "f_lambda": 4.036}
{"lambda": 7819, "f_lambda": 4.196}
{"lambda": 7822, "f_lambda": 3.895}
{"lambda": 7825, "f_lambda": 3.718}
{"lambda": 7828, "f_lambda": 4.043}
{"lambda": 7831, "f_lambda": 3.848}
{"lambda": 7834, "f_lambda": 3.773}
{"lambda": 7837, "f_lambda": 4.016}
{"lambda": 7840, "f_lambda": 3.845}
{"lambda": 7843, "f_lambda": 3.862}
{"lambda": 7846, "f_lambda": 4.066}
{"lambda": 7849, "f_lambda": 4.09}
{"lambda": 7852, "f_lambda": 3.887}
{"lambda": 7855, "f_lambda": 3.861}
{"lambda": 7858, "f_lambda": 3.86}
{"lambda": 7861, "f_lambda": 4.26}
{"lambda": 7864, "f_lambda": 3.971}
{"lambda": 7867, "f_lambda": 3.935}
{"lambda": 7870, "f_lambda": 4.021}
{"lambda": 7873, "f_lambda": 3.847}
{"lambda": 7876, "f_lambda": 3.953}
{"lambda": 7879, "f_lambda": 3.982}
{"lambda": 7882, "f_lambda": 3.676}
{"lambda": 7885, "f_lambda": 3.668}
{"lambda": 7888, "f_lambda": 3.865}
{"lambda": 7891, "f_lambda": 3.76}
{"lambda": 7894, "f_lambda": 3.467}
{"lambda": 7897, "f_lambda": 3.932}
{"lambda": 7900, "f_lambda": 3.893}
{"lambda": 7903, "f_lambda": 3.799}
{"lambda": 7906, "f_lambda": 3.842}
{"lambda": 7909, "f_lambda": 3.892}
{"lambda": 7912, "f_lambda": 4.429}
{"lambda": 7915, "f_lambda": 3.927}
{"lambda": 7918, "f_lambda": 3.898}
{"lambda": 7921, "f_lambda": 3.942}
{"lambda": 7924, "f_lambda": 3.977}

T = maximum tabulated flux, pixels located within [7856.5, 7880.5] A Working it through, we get 4.26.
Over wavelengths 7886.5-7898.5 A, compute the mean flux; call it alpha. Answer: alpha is 3.76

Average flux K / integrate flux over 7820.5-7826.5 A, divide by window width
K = 3.81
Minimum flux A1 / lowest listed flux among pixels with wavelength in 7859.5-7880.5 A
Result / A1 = 3.847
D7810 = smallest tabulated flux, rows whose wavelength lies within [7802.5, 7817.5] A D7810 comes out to 3.717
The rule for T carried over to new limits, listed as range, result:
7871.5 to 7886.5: 3.982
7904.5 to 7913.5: 4.429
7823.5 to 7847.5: 4.066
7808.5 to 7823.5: 4.196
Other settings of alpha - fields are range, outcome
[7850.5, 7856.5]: 3.87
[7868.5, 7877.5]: 3.94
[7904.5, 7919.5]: 4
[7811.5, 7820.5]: 4.02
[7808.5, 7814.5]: 3.95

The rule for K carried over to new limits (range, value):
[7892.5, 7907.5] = 3.79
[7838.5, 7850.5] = 3.97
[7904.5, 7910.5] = 3.87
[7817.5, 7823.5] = 4.05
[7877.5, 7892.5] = 3.79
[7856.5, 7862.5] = 4.06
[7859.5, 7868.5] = 4.06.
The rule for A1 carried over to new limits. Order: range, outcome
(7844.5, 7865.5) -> 3.86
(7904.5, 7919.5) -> 3.842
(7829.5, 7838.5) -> 3.773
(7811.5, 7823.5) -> 3.838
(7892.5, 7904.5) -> 3.467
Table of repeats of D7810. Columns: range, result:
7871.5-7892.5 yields 3.668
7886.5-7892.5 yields 3.76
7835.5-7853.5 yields 3.845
